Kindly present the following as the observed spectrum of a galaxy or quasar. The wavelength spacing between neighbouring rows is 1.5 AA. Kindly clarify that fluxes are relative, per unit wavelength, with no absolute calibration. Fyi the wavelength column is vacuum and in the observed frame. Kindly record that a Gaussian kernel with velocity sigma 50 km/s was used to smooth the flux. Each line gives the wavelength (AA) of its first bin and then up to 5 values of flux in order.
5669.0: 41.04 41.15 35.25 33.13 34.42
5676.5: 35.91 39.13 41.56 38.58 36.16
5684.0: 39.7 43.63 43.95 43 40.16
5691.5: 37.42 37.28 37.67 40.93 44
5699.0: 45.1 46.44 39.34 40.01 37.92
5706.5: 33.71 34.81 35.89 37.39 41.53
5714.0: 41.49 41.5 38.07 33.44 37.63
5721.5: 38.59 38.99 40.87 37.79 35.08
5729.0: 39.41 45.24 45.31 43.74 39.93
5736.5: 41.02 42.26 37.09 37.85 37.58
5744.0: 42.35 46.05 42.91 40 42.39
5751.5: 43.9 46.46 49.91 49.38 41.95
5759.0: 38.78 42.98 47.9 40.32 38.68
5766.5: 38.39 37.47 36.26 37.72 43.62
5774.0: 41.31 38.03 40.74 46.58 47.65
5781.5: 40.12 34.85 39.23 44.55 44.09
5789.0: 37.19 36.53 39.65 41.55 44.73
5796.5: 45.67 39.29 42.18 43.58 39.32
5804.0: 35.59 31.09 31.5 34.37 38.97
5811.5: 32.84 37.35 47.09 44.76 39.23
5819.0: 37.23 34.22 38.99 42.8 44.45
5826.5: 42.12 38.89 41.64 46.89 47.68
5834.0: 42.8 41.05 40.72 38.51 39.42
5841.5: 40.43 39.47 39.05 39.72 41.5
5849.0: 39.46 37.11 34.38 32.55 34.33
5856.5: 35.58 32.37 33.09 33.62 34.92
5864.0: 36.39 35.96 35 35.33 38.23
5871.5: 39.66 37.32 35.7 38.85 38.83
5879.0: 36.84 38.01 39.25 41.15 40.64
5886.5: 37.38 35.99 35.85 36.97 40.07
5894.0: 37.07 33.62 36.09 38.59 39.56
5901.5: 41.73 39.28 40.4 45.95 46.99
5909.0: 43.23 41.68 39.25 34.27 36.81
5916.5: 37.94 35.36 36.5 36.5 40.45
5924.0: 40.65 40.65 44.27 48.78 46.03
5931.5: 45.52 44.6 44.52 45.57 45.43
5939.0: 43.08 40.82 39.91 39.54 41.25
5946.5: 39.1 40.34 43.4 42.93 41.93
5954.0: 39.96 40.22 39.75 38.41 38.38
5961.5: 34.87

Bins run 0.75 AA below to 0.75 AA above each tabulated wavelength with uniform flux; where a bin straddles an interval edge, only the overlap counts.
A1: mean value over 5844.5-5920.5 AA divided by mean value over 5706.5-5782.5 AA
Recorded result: 0.92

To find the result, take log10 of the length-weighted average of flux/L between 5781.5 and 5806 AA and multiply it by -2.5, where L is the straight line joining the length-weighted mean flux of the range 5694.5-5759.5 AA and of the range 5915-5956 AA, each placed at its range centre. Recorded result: 0.027 mag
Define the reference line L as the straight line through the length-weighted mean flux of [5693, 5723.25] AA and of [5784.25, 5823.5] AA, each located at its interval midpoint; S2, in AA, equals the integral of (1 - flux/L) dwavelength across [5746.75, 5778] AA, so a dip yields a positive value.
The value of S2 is -2.1 AA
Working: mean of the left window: 39.2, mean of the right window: 39.3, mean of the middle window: 41.9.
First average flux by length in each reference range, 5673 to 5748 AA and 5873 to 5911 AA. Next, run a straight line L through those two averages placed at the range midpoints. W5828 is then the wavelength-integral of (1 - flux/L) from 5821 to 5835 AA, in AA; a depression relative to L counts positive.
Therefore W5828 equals -1.2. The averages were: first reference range 39.7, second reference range 39.1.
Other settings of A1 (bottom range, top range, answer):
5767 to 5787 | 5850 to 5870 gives 0.86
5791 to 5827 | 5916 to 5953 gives 1.06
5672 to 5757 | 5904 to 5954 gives 1.03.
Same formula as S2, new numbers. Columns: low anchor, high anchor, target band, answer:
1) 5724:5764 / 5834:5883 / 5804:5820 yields 0.82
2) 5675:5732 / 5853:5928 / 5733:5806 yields -4.35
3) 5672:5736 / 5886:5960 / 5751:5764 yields -1.66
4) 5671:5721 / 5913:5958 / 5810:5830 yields 0.04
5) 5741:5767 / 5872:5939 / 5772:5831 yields 2.52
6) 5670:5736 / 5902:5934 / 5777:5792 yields -0.38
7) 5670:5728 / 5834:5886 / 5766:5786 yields -1.07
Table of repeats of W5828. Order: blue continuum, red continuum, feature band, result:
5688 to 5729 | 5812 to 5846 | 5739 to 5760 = -1.5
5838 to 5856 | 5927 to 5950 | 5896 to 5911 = 0.0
